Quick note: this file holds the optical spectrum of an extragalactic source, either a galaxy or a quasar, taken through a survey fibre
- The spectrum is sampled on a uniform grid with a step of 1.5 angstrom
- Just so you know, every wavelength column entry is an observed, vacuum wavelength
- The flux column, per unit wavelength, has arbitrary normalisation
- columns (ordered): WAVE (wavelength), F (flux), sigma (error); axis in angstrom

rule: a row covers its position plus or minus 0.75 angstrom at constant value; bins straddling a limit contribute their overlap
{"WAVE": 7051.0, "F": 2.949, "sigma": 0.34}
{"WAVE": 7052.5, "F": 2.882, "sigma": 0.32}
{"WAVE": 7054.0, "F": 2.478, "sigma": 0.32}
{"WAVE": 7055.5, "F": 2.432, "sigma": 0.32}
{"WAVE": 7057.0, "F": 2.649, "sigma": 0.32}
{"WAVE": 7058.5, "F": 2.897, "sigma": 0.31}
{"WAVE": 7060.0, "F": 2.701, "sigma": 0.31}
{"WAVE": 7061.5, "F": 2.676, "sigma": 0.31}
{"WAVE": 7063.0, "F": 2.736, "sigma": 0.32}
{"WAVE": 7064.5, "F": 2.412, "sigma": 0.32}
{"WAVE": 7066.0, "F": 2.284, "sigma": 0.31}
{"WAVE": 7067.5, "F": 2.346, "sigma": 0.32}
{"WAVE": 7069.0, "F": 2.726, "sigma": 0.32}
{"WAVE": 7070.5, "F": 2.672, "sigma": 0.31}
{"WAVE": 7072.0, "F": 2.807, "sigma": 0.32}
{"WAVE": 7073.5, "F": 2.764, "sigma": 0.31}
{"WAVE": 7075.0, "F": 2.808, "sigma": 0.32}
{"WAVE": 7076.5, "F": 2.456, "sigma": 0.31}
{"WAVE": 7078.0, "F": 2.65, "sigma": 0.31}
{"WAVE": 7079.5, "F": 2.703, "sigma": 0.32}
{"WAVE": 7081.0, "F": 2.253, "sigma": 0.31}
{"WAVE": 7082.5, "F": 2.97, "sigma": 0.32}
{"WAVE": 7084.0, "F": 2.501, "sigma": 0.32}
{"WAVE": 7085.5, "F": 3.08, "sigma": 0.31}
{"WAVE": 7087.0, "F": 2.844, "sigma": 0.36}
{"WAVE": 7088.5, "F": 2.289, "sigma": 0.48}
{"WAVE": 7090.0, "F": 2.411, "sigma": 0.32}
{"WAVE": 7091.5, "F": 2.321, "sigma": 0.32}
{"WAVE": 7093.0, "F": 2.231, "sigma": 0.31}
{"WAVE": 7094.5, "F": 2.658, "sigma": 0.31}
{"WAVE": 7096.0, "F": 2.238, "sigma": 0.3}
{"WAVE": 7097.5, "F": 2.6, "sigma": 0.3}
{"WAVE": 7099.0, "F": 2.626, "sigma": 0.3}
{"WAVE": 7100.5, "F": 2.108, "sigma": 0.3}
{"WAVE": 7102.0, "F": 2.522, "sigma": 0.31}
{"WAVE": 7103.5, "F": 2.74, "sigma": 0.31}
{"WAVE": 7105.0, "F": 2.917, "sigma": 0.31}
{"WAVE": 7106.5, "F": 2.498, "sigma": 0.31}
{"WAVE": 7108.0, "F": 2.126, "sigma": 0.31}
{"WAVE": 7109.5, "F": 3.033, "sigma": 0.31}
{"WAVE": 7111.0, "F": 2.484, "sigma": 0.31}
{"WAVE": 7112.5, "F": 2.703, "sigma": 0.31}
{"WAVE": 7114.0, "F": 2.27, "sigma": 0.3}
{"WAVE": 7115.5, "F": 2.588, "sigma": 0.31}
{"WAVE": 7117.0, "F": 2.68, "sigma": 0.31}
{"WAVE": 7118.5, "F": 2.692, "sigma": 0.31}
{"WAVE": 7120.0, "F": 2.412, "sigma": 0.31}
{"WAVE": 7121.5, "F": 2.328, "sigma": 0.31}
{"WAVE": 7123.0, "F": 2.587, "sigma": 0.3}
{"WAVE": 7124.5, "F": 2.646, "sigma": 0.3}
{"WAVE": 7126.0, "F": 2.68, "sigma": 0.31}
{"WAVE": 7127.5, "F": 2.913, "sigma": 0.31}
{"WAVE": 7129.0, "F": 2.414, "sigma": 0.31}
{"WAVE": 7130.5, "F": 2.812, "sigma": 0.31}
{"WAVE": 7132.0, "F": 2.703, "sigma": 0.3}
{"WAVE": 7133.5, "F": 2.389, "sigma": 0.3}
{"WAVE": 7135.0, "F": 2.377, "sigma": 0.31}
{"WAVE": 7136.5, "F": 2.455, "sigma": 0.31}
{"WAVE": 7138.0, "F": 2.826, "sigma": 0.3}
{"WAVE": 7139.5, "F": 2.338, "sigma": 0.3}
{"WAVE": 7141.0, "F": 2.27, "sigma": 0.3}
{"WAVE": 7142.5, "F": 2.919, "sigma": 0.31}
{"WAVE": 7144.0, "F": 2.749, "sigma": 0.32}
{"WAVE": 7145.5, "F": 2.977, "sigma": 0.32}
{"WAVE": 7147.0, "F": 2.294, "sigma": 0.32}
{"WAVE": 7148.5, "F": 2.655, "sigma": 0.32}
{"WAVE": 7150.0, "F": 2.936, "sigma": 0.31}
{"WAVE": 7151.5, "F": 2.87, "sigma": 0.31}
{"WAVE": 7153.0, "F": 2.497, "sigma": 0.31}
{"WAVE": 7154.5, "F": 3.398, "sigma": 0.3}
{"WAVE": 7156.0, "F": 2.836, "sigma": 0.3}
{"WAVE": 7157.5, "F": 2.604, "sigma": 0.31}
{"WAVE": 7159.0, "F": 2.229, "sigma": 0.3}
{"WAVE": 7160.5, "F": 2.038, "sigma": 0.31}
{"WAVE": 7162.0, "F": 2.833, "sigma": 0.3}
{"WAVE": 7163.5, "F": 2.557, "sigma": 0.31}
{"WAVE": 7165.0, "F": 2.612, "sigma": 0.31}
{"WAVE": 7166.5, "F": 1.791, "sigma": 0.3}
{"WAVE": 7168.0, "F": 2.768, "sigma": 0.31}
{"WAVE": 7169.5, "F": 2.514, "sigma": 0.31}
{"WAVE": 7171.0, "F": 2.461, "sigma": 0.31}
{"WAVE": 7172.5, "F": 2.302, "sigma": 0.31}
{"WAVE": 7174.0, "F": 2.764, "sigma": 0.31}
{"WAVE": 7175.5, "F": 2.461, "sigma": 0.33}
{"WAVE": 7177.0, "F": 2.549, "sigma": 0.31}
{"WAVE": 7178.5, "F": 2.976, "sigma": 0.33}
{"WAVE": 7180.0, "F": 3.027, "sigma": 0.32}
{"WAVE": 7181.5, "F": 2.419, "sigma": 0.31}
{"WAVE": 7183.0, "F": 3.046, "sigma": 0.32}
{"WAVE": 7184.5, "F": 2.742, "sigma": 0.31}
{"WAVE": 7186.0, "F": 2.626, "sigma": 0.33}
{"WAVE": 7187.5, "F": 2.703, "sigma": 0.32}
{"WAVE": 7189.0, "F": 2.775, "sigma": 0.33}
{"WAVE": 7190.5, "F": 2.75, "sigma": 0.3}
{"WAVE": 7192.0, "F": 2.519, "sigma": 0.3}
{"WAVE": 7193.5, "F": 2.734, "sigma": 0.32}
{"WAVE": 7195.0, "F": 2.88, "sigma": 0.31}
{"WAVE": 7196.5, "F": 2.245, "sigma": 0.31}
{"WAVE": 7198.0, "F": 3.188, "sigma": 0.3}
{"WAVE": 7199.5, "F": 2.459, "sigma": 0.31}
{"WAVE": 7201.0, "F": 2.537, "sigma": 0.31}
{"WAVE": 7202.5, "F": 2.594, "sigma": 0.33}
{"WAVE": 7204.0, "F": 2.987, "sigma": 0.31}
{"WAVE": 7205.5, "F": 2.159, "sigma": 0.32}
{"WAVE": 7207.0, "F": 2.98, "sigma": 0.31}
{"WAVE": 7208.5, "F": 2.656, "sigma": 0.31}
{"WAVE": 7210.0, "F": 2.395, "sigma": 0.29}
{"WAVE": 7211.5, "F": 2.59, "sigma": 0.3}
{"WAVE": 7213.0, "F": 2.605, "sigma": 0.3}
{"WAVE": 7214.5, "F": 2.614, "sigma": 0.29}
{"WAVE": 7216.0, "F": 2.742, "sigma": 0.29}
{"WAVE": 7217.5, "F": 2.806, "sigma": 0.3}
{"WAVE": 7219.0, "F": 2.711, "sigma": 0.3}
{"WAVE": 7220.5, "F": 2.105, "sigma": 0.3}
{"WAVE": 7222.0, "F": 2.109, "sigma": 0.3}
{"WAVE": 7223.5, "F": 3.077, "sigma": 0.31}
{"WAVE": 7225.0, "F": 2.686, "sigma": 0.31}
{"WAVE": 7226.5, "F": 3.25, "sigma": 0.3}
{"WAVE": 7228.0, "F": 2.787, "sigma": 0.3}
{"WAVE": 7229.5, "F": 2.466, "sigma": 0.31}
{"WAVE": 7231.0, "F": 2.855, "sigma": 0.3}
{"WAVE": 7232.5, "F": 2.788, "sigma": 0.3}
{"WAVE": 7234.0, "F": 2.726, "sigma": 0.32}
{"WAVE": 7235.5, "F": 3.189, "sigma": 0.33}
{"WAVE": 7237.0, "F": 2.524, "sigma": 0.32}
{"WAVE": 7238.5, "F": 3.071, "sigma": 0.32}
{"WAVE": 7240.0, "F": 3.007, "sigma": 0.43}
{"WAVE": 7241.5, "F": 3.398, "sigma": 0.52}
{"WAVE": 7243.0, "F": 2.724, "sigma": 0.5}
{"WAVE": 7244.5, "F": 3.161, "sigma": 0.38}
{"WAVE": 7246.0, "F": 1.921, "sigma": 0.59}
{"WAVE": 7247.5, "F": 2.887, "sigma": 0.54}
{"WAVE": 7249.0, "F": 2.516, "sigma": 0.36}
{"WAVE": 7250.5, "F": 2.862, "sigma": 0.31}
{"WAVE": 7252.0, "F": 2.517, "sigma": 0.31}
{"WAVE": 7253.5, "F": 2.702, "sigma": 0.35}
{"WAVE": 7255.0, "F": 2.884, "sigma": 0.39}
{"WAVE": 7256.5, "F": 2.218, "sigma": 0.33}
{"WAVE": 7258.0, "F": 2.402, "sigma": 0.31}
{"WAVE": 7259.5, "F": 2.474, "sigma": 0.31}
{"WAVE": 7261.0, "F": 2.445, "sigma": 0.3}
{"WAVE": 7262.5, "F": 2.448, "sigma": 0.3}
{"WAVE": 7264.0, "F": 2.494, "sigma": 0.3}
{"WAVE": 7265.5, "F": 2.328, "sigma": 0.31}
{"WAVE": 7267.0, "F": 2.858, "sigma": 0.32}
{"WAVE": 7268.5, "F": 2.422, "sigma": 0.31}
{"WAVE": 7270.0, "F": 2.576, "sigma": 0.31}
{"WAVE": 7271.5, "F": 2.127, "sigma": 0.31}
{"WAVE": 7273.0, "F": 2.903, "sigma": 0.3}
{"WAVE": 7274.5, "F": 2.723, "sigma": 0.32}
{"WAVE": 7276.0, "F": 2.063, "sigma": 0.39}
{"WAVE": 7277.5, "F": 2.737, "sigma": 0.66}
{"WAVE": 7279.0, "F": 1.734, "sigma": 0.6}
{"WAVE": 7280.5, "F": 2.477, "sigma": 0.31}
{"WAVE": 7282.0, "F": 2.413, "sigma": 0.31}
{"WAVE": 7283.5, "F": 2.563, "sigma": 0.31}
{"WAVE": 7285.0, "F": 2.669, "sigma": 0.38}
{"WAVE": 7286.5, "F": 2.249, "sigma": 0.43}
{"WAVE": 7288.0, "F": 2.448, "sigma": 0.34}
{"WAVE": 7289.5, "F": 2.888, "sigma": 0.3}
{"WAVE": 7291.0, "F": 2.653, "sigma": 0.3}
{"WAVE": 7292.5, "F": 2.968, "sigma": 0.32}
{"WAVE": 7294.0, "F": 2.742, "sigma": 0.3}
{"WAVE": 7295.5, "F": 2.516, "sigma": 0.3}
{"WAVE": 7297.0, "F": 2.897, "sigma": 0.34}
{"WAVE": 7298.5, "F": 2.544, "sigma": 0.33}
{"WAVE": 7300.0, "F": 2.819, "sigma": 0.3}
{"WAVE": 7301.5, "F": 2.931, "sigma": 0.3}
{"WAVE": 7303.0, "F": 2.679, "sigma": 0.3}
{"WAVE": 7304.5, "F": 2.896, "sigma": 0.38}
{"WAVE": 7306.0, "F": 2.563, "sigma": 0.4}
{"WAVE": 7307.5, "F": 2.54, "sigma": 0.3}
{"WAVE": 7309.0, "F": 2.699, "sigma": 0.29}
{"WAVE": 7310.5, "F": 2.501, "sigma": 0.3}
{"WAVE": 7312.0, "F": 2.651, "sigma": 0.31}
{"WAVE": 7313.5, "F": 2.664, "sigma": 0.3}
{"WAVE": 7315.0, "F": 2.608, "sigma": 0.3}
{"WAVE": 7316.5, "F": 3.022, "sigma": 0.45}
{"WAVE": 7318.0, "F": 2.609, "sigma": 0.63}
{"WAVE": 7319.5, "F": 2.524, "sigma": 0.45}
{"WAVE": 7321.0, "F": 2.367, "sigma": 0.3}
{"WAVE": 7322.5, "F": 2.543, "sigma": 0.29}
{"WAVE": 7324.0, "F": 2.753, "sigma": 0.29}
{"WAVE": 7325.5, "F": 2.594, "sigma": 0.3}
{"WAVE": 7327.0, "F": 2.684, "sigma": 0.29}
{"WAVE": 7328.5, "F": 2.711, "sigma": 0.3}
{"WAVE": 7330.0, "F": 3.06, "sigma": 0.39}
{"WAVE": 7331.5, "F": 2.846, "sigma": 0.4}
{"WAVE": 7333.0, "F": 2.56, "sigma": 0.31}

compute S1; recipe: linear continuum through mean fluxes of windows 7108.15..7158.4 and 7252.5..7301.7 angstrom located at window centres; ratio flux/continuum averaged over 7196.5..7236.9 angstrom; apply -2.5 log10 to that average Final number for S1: -0.04 mag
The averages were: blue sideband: 2.64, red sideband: 2.55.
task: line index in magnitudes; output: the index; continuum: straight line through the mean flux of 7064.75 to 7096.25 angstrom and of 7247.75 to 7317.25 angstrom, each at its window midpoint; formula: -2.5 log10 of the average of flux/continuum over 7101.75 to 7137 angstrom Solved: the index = 0.00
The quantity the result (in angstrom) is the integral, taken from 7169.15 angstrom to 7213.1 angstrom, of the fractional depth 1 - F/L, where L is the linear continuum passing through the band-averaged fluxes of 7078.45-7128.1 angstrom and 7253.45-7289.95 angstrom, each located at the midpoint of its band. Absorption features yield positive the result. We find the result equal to -2.4 angstrom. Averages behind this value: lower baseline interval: 2.56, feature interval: 2.66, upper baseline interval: 2.48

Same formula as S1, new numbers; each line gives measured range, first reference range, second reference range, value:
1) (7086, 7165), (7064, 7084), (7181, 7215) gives 0.02 mag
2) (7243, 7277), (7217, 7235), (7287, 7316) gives 0.06 mag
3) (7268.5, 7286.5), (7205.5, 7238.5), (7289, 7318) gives 0.11 mag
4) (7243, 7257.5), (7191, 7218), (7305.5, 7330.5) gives 0.01 mag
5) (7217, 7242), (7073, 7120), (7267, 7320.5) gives -0.08 mag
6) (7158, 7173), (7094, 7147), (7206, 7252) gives 0.10 mag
